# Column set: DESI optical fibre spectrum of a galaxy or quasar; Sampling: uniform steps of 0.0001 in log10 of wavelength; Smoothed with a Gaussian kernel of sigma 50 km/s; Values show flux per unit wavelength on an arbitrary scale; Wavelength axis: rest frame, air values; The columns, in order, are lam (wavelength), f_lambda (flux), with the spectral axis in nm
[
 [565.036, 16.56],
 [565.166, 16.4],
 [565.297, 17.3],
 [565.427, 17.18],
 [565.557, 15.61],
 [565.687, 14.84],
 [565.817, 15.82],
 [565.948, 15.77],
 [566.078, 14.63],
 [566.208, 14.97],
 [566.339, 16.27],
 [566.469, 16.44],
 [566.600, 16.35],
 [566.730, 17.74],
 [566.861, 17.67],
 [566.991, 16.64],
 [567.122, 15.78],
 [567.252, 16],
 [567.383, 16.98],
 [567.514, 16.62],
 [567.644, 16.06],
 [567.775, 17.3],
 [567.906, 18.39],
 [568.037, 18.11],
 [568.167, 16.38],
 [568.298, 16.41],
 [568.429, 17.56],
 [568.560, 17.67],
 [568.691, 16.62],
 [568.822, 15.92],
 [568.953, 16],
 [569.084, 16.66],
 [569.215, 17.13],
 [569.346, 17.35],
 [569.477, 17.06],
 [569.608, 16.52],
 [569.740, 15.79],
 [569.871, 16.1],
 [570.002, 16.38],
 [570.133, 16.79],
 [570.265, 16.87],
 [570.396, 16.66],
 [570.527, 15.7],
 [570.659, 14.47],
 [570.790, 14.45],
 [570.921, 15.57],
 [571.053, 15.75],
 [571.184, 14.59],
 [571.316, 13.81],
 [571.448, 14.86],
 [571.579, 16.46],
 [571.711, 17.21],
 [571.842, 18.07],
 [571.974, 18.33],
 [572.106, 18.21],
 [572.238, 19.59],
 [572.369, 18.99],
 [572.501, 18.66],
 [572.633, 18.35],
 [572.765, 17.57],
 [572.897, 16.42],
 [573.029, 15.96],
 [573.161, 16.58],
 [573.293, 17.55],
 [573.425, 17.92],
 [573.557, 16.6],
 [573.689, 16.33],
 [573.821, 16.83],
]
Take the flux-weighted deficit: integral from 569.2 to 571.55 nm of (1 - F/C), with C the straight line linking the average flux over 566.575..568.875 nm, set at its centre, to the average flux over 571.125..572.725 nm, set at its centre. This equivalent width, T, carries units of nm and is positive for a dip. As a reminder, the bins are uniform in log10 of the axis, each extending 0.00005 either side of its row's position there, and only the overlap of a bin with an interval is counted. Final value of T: 0.17 nm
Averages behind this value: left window 16.9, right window 17.3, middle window 15.9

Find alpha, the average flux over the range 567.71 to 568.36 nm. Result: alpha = 17.3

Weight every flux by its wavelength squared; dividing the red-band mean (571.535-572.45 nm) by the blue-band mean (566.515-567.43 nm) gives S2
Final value 1.1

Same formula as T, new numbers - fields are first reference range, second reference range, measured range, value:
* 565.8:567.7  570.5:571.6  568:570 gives -0.144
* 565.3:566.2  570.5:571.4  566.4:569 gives -0.242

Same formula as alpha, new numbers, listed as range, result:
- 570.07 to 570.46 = 16.8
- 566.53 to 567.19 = 16.8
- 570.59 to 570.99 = 14.8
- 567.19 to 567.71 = 16.4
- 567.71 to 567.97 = 17.8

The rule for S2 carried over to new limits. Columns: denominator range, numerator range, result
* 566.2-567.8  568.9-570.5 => 1.01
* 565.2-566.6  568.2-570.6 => 1.06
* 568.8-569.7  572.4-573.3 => 1.05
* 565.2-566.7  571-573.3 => 1.09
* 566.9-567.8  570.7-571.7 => 0.93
